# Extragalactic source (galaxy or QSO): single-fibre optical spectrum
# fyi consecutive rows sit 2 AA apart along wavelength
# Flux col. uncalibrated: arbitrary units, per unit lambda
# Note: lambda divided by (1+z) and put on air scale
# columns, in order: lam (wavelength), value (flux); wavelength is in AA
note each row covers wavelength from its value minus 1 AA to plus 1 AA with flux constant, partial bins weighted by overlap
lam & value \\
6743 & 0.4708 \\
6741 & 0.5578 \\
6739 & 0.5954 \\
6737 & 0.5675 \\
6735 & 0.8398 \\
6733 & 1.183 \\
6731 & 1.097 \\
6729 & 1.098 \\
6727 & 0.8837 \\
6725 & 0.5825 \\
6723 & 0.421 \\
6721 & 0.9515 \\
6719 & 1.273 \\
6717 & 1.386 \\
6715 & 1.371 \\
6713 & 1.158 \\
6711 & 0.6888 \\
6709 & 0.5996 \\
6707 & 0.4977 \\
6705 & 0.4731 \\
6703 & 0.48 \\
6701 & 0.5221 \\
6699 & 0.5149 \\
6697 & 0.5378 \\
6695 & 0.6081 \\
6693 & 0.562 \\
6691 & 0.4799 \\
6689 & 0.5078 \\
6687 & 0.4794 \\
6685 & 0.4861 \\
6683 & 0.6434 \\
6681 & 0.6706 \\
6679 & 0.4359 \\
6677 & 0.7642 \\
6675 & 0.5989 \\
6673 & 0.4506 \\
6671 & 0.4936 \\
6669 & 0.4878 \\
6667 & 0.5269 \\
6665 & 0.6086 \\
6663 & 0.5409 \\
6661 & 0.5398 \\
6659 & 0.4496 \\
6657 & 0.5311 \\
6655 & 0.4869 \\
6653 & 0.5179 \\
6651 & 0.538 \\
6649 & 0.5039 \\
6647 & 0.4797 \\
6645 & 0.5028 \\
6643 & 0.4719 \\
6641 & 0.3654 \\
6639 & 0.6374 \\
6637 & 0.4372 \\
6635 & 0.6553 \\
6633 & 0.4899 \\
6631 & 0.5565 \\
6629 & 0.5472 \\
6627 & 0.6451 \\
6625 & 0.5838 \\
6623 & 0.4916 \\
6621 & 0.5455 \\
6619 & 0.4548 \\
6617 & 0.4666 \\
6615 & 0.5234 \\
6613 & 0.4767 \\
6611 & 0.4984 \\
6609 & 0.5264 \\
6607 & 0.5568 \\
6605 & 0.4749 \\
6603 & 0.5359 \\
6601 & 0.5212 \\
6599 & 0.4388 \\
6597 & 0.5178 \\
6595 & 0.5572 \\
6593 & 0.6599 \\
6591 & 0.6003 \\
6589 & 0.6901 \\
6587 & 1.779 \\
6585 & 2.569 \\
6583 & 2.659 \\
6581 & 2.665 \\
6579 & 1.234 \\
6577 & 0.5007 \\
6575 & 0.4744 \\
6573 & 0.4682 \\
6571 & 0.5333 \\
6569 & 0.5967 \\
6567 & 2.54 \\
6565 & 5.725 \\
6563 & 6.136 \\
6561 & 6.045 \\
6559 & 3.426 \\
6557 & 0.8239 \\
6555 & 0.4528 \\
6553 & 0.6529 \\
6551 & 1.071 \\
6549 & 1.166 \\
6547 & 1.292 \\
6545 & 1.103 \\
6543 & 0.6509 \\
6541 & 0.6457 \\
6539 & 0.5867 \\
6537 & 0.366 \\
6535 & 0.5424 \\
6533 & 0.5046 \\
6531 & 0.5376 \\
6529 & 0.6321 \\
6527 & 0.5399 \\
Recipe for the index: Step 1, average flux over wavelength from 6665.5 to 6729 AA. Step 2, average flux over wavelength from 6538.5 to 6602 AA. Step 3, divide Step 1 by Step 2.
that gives 0.43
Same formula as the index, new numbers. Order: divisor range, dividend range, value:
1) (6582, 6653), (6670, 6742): 1.04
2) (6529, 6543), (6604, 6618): 0.92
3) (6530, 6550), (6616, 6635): 0.73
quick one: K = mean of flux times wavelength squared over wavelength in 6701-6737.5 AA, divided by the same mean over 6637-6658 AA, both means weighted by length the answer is 1.75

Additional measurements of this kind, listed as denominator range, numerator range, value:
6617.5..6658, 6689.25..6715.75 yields 1.26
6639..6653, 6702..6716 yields 1.56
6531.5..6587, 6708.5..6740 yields 0.58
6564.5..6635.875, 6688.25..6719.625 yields 0.80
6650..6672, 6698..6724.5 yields 1.54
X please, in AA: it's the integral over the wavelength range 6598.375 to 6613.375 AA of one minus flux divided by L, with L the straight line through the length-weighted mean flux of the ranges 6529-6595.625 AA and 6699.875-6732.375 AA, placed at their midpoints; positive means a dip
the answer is 9.3 AA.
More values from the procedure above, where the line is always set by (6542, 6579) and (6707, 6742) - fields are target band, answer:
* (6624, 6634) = 6.1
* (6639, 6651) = 7.7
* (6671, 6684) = 6.4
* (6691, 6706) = 7.4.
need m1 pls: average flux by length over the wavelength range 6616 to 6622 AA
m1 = 0.489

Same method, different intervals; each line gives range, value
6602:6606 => 0.505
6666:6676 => 0.512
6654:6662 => 0.502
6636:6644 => 0.478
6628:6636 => 0.562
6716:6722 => 1.2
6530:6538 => 0.488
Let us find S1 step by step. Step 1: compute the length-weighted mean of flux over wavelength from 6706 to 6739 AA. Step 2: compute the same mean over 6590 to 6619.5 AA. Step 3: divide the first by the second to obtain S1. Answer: 1.7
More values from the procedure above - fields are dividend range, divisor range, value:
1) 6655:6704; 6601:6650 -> 1.04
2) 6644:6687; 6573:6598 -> 0.44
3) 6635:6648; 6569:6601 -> 0.47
